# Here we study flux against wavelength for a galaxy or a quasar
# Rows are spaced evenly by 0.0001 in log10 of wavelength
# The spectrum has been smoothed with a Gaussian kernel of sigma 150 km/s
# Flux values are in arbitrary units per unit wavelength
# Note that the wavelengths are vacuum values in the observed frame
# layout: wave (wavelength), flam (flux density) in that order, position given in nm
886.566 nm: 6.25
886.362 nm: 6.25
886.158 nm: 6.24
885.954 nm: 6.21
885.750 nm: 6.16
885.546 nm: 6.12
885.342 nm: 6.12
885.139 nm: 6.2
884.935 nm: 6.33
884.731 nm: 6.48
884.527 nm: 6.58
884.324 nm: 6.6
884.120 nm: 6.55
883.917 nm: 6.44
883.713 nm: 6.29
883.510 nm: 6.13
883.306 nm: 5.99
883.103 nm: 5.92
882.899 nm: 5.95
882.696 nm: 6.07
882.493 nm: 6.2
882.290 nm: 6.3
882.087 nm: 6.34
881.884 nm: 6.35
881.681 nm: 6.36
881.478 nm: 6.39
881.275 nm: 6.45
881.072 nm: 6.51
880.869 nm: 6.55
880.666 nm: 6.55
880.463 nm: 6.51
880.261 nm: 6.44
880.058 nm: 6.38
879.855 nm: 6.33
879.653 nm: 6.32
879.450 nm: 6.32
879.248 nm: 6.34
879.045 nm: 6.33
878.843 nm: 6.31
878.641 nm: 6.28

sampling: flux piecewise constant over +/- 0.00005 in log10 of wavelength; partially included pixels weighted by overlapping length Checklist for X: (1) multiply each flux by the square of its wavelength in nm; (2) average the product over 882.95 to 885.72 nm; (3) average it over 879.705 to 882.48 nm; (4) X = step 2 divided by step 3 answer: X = 1.0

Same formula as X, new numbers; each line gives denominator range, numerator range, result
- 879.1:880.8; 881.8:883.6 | 0.97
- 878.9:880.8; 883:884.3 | 0.98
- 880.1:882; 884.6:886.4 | 0.98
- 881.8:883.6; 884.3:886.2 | 1.03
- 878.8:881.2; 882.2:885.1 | 0.99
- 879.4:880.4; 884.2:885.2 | 1.02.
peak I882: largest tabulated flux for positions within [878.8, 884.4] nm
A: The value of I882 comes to 6.6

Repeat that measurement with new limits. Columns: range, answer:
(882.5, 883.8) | 6.29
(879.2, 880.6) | 6.51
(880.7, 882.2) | 6.55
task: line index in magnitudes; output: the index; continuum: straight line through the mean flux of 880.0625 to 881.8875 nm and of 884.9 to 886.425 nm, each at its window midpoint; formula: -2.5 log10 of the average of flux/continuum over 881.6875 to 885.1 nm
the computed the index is 0.01 mag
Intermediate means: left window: 6.46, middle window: 6.28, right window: 6.2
